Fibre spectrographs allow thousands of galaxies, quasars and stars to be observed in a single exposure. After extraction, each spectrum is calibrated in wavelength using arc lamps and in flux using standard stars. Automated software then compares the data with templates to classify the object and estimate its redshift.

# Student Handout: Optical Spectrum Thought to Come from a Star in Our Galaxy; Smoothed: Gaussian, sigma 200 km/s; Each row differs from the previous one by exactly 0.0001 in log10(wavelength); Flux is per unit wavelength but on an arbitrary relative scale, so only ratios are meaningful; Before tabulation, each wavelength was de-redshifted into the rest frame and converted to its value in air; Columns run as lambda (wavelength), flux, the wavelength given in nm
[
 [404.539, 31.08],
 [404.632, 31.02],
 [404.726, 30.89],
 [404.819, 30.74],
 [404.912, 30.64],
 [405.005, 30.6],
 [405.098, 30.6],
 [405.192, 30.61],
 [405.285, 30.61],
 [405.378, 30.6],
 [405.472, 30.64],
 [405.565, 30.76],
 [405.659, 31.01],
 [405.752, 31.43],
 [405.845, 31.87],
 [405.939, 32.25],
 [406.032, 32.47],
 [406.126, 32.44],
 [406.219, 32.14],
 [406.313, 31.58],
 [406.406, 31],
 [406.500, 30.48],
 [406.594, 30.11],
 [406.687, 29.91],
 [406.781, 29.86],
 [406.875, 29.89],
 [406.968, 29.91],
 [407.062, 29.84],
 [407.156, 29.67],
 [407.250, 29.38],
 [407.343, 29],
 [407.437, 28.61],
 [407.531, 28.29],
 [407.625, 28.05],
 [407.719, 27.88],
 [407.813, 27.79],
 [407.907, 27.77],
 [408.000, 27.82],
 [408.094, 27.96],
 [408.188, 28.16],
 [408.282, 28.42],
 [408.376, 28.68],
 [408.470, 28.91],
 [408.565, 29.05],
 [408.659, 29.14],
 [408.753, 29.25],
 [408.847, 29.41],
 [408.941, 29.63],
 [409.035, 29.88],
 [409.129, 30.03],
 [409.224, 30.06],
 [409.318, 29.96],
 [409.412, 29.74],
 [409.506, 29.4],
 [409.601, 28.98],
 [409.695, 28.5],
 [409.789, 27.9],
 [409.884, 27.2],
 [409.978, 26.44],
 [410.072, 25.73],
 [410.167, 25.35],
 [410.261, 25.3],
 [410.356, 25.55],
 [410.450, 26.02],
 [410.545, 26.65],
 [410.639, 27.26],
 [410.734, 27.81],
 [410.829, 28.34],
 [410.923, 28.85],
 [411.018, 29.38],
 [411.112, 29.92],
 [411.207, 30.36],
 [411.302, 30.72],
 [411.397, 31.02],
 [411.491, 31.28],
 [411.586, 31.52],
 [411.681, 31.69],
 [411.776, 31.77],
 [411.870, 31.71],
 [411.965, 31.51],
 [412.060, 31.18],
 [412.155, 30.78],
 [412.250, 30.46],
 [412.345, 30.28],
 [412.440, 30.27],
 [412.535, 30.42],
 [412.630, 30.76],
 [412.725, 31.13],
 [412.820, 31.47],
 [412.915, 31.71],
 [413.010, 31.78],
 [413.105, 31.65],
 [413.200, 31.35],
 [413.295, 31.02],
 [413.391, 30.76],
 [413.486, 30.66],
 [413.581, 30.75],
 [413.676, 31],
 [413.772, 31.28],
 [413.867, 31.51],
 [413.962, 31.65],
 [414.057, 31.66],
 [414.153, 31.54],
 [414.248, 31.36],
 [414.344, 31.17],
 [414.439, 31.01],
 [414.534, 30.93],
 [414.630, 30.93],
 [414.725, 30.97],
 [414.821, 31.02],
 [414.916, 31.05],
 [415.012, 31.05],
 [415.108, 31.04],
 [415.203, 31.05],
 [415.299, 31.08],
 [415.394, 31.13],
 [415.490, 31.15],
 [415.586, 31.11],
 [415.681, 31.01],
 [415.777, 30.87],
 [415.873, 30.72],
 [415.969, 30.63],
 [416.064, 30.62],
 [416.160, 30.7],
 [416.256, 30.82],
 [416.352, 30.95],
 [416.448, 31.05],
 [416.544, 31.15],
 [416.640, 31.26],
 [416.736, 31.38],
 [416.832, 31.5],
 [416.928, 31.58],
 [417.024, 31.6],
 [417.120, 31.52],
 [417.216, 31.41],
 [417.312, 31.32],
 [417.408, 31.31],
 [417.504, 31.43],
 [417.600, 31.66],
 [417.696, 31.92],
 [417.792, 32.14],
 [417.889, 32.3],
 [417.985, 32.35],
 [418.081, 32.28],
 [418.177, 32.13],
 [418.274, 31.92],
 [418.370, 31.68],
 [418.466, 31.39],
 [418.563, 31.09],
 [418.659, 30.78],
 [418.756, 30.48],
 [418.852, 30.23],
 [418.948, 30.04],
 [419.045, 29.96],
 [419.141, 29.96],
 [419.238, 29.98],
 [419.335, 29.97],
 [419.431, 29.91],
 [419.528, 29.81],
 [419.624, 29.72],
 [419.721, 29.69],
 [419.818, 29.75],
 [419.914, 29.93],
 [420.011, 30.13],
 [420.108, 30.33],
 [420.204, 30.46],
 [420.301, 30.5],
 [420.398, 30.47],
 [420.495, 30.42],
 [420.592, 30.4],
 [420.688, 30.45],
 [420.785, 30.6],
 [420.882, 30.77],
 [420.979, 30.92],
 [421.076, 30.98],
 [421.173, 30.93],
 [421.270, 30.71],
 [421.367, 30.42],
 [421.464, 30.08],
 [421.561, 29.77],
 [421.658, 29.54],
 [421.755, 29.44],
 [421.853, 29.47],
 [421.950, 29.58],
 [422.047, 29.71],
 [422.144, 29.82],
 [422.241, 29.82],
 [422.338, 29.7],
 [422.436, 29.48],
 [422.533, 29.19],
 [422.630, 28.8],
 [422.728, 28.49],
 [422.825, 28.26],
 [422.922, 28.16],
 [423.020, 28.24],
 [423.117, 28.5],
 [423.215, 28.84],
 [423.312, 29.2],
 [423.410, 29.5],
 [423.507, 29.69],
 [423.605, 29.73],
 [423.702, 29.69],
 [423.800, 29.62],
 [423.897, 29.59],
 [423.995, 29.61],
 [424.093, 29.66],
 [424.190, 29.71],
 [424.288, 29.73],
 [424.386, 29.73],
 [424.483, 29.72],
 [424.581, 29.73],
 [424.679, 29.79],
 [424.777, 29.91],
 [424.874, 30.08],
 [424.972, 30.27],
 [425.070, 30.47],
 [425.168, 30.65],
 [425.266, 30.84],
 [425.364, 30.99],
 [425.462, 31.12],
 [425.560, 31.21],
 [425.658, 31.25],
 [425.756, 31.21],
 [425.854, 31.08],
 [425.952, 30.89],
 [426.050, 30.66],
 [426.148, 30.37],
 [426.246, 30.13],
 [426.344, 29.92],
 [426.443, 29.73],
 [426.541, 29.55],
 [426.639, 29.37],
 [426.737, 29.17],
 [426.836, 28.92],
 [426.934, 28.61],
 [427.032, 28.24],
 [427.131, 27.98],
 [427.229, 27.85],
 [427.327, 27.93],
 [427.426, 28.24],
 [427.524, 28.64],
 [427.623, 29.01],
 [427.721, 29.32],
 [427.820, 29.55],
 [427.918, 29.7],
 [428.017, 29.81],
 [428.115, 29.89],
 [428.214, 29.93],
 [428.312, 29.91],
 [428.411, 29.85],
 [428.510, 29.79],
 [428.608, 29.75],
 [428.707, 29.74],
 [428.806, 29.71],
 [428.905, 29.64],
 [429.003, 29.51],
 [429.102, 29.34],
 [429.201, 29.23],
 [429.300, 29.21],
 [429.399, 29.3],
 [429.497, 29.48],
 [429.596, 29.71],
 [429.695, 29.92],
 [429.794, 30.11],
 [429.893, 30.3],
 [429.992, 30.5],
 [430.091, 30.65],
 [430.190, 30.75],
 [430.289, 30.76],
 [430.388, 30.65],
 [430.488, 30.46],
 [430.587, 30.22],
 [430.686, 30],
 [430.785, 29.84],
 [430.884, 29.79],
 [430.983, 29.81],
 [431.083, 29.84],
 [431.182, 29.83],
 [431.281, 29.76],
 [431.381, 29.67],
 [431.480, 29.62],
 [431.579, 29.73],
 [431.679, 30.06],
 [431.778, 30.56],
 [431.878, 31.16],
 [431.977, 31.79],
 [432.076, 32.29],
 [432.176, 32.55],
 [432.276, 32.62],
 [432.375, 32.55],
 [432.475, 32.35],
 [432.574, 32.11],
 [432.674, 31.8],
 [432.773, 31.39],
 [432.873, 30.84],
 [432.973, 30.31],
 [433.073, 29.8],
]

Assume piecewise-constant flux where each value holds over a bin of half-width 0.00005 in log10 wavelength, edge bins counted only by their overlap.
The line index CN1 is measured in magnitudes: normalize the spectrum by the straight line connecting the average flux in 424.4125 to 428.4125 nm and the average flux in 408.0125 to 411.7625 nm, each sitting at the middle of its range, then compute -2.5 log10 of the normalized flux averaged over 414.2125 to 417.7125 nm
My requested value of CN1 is -0.07 mag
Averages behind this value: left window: 28.7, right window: 29.8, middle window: 31.1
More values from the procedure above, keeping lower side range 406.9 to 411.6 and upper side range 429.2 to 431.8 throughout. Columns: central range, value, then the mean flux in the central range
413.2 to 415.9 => -0.08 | 31.1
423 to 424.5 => 0.00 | 29.5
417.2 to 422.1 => -0.05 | 30.6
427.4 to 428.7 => 0.01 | 29.5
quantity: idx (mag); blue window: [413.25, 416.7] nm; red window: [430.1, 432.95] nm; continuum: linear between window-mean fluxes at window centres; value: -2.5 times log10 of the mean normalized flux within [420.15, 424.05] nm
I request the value 0.043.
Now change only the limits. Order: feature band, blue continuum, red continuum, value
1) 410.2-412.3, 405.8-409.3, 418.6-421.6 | 0.013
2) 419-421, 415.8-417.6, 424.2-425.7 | 0.023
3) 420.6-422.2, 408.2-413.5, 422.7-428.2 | -0.023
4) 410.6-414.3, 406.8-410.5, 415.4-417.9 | -0.035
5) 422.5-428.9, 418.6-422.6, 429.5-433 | 0.028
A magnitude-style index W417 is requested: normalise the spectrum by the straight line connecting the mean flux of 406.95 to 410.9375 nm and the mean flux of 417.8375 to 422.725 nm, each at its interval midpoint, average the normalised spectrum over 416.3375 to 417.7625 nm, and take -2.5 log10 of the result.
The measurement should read -0.059 mag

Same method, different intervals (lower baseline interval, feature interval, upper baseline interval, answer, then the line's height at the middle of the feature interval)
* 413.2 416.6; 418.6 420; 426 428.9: 0.02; 30.4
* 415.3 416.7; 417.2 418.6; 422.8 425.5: -0.04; 30.7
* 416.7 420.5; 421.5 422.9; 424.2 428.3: 0.04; 30.4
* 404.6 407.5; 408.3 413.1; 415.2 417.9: 0.05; 30.9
